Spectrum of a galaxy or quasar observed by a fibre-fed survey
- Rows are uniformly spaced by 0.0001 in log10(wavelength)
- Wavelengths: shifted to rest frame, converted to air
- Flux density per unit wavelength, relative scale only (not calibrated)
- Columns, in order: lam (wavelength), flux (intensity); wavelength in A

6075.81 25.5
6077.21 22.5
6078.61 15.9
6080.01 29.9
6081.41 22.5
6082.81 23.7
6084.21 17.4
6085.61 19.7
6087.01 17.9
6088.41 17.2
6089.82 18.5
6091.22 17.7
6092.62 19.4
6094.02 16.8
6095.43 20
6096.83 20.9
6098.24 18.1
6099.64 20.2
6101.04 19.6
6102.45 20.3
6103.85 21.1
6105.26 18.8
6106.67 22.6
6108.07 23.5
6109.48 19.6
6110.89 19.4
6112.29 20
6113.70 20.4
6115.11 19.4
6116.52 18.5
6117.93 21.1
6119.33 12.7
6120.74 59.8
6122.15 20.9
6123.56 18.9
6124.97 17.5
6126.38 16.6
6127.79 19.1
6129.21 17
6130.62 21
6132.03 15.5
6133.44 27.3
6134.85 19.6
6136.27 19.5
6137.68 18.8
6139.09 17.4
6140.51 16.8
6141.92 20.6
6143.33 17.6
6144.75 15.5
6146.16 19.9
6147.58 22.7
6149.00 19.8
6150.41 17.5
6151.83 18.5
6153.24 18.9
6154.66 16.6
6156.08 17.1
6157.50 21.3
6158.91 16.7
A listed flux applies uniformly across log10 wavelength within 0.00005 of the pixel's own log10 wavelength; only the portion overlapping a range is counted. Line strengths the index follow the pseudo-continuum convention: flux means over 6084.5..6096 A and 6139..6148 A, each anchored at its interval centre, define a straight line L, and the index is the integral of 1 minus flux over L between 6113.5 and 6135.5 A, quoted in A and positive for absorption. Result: -3.7 A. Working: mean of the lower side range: 18.3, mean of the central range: 21.6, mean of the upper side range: 18.6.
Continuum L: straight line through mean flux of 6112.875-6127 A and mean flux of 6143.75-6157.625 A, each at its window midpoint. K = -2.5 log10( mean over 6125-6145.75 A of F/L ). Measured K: 0.10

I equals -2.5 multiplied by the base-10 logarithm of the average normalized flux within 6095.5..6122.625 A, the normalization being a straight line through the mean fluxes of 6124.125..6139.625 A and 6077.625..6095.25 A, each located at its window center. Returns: -0.13 mag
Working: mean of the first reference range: 19.8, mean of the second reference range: 19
